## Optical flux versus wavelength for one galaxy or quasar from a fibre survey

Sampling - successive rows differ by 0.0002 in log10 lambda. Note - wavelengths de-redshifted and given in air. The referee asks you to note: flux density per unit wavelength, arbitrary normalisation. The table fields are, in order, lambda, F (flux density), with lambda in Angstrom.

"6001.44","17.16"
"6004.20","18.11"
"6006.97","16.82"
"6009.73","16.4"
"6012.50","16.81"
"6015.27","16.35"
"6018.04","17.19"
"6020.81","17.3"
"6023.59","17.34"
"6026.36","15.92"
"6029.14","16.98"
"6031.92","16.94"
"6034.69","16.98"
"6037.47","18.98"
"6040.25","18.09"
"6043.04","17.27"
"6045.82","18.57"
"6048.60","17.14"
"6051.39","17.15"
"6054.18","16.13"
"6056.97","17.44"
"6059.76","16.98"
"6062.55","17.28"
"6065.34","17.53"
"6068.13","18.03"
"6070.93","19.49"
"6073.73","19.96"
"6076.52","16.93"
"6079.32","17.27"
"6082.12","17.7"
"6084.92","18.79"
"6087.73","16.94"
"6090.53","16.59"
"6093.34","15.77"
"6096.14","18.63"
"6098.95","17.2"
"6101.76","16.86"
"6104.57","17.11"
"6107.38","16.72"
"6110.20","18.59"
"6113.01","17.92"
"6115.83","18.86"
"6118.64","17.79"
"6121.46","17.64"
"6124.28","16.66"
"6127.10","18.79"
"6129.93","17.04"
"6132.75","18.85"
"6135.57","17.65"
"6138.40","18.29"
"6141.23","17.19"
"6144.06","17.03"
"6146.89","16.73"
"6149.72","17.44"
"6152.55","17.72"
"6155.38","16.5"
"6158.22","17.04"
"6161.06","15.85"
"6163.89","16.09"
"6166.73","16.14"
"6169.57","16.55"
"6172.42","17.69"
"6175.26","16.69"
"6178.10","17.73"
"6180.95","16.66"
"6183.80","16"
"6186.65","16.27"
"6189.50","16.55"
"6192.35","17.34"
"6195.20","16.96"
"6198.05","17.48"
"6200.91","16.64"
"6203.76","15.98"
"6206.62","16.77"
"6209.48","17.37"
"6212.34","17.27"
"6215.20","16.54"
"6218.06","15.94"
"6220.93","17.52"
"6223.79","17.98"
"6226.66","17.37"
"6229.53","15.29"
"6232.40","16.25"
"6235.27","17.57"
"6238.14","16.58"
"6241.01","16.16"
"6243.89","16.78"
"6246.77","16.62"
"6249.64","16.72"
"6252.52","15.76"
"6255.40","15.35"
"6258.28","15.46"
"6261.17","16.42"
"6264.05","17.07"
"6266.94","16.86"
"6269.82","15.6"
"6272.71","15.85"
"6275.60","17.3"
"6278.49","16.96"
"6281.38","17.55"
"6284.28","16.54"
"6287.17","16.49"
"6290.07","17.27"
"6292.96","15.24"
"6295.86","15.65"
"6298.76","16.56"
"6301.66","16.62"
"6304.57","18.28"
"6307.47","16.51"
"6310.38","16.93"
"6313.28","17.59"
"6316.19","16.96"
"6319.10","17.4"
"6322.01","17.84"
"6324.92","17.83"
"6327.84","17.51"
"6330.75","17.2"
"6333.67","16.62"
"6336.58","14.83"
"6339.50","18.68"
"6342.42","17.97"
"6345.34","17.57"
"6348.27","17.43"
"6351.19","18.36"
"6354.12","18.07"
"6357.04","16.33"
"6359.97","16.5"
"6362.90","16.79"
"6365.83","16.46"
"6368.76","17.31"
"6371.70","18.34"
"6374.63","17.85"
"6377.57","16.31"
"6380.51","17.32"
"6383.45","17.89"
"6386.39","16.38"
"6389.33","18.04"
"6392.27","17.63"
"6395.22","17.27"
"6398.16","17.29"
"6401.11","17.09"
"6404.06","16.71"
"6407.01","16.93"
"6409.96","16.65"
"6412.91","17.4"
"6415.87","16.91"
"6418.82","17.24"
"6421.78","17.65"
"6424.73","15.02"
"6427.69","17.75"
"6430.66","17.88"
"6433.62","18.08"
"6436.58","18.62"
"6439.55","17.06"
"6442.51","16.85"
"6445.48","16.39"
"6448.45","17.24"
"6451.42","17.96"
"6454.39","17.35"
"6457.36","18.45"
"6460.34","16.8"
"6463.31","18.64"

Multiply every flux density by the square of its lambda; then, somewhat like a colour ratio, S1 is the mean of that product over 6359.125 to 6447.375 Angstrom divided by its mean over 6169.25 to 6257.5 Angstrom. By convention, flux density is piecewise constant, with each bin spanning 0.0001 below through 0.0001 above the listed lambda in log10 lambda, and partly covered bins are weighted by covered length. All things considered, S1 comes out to 1.09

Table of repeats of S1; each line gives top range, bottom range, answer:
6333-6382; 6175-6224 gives 1.08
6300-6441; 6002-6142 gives 1.09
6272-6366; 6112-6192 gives 1.05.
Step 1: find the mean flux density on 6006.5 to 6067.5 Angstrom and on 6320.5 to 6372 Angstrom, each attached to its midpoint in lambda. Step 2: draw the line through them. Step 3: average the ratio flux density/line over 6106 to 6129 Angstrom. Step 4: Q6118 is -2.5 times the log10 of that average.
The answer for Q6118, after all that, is -0.04 mag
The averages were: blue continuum 17.2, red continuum 17.3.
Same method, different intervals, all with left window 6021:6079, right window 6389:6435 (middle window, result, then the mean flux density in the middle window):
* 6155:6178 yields 0.05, 16.6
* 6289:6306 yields 0.05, 16.6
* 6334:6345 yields 0.01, 17.2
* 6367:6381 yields -0.01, 17.4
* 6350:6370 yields 0.01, 17.1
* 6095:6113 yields 0.00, 17.5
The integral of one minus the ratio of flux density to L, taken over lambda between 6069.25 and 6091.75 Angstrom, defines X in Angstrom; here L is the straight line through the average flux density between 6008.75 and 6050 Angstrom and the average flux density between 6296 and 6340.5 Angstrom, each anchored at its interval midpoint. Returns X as -1.0 Angstrom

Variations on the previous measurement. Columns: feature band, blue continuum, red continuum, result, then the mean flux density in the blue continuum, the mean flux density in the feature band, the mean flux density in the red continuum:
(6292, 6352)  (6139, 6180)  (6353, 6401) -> 0.1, 16.9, 17.1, 17.2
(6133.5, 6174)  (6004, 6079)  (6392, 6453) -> 0.8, 17.4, 17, 17.2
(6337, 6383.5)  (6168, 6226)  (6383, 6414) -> -0.7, 16.9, 17.4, 17.2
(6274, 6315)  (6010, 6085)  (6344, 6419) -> 1.1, 17.5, 16.8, 17.2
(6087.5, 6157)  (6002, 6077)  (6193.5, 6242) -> -1.3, 17.4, 17.5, 16.8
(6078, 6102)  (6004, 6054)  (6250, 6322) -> -0.4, 17.2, 17.3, 16.6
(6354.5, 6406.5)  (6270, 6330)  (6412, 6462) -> 0.0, 16.9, 17.2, 17.3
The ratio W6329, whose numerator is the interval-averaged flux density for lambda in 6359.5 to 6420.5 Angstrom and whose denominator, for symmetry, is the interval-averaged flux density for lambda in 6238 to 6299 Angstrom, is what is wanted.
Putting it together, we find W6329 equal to 1.05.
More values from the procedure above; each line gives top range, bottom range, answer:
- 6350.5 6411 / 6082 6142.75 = 0.98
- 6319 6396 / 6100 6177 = 1.00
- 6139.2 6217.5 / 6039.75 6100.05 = 0.96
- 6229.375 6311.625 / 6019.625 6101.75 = 0.94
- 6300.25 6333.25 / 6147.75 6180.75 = 1.03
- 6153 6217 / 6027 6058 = 0.96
